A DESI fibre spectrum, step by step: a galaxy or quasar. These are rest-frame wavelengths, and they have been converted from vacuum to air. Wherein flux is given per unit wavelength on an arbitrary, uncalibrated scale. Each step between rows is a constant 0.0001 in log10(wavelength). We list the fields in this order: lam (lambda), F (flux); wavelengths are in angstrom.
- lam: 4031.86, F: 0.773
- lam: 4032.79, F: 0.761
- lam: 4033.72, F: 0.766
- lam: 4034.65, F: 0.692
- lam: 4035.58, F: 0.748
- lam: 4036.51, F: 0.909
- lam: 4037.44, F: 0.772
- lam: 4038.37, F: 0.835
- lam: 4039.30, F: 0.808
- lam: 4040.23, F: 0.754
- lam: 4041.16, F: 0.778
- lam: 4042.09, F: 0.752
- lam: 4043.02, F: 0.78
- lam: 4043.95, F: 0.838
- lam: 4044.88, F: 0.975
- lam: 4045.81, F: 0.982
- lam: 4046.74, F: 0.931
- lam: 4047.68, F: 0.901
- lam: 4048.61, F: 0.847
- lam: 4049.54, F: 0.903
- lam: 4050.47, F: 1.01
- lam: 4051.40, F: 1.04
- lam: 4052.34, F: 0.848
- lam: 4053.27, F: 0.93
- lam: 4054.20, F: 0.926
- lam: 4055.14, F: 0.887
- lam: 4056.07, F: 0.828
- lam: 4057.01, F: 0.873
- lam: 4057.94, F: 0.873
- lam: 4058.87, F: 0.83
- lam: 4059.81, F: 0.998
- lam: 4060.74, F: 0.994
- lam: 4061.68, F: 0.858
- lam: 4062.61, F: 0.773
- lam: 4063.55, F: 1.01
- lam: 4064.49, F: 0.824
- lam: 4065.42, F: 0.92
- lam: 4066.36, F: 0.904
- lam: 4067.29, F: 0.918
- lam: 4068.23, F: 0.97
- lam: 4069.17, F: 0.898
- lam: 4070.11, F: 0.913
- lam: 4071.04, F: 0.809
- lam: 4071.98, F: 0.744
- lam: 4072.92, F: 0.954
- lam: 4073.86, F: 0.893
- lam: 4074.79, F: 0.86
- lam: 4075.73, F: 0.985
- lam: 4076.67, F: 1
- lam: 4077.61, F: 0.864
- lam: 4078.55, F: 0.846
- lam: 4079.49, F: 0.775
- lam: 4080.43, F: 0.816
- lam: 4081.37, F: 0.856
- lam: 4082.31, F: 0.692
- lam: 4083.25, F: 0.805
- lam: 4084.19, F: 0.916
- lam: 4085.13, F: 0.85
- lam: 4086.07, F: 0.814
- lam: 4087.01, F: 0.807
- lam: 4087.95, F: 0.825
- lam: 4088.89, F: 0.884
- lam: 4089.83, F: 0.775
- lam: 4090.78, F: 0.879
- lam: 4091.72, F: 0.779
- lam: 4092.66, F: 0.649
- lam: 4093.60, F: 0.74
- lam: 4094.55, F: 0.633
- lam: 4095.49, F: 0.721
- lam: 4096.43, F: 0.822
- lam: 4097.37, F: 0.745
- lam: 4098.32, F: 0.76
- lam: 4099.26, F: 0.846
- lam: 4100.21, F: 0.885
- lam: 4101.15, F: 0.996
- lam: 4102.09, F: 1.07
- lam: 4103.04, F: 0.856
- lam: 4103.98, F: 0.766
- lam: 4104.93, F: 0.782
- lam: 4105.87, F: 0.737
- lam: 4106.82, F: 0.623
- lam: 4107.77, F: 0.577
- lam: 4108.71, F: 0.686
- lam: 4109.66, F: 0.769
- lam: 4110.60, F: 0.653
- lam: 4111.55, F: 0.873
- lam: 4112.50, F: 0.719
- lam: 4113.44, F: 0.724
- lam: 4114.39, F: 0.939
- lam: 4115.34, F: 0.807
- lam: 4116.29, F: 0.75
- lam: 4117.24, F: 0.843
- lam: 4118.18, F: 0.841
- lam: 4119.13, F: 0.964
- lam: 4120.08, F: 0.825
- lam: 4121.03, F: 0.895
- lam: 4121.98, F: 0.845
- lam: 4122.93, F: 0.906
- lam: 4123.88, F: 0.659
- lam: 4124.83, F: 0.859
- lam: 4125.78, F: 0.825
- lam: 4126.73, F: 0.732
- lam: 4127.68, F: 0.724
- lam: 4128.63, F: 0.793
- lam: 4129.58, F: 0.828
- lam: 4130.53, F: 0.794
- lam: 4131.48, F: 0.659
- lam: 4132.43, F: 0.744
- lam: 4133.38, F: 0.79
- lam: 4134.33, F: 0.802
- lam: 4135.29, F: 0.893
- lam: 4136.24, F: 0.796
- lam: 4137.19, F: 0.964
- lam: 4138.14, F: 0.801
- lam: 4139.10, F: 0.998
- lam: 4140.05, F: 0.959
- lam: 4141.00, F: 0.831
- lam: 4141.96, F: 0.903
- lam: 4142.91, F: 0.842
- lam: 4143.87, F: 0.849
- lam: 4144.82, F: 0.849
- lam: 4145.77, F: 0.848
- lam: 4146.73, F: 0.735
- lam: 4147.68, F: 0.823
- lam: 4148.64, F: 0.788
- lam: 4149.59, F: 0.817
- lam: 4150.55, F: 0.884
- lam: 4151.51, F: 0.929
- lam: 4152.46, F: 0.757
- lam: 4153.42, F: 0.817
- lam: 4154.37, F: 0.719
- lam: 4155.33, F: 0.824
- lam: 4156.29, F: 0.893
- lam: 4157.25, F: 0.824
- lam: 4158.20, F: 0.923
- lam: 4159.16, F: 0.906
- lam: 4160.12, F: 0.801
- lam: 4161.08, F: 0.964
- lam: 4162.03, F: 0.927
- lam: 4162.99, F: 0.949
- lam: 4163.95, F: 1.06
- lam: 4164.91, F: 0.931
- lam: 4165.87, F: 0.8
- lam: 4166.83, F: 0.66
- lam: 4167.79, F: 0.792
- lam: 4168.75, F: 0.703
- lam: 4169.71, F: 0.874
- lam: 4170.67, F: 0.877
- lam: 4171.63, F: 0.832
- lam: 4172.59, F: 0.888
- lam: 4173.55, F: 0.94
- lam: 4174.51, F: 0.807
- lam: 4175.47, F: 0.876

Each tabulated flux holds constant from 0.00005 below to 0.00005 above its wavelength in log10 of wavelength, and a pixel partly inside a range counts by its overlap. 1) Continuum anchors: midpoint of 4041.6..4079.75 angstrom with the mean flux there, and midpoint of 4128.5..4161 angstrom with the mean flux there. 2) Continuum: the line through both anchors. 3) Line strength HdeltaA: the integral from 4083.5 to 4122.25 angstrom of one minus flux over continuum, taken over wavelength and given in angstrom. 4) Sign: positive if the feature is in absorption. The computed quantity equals 2.9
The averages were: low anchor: 0.895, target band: 0.802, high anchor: 0.837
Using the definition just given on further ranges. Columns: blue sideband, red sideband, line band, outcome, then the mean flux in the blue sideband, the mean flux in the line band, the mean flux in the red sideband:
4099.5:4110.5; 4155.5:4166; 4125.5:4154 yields 1.3 angstrom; 0.792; 0.826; 0.908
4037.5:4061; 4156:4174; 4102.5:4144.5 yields 3.3 angstrom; 0.882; 0.806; 0.87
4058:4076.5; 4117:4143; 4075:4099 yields 1.9 angstrom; 0.899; 0.81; 0.833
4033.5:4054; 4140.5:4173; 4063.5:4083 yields -0.5 angstrom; 0.857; 0.875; 0.848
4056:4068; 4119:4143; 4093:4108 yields 1.3 angstrom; 0.896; 0.787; 0.83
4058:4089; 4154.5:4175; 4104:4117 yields 1.9 angstrom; 0.873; 0.744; 0.863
